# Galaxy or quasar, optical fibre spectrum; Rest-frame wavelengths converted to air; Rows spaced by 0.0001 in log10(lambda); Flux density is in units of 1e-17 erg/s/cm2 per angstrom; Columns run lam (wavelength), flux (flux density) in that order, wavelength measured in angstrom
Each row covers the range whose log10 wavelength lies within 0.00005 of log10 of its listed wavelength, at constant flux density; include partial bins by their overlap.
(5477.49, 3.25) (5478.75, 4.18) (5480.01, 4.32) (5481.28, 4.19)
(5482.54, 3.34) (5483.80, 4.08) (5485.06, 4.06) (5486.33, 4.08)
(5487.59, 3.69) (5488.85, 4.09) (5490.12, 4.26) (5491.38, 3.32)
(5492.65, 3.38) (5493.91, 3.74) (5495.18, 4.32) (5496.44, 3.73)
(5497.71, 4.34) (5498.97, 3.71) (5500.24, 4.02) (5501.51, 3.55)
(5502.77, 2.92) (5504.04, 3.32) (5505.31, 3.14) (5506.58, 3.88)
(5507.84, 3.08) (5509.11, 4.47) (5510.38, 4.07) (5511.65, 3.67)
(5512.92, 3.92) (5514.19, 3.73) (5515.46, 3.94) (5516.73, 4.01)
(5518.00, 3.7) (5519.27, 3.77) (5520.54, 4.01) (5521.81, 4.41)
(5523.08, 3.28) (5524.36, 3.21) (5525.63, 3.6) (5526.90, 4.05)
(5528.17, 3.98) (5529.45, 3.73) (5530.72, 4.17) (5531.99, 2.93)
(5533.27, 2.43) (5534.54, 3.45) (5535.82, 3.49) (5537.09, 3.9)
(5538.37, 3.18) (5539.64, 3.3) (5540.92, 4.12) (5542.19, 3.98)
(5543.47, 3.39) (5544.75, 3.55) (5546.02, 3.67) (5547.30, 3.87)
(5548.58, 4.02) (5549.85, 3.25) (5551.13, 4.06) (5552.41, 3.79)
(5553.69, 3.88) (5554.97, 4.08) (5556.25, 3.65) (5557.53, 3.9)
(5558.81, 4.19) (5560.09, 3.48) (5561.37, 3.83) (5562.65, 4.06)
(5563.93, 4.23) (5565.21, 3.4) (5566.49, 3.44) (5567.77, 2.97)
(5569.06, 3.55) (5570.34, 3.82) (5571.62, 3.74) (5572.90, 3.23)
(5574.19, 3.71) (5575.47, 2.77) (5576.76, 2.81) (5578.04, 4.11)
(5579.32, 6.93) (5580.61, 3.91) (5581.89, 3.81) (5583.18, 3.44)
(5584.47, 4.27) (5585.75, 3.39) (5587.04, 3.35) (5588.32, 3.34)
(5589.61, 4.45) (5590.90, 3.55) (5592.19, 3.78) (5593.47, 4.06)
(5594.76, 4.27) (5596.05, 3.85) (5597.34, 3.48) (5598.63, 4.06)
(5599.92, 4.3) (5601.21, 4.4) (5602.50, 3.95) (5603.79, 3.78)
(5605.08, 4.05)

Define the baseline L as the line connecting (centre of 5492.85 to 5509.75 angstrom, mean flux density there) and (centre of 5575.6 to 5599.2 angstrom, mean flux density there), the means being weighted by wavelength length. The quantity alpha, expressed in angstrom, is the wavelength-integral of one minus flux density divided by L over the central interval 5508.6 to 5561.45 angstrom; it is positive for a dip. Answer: 0.6 angstrom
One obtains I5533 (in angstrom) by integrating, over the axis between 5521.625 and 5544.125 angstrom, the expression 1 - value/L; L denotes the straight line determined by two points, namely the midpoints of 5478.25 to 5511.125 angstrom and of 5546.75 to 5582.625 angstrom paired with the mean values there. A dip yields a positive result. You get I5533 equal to 1.4 angstrom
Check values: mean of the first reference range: 3.82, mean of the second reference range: 3.8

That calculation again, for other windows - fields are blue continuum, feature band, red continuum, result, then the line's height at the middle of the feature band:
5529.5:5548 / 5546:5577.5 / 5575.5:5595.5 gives 0.6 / 3.73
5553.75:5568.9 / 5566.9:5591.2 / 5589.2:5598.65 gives 0.6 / 3.84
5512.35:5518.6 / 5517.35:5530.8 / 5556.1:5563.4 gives 0.2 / 3.86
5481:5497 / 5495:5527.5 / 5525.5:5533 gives 0.1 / 3.77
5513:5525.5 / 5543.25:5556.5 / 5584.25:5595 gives 0.1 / 3.79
